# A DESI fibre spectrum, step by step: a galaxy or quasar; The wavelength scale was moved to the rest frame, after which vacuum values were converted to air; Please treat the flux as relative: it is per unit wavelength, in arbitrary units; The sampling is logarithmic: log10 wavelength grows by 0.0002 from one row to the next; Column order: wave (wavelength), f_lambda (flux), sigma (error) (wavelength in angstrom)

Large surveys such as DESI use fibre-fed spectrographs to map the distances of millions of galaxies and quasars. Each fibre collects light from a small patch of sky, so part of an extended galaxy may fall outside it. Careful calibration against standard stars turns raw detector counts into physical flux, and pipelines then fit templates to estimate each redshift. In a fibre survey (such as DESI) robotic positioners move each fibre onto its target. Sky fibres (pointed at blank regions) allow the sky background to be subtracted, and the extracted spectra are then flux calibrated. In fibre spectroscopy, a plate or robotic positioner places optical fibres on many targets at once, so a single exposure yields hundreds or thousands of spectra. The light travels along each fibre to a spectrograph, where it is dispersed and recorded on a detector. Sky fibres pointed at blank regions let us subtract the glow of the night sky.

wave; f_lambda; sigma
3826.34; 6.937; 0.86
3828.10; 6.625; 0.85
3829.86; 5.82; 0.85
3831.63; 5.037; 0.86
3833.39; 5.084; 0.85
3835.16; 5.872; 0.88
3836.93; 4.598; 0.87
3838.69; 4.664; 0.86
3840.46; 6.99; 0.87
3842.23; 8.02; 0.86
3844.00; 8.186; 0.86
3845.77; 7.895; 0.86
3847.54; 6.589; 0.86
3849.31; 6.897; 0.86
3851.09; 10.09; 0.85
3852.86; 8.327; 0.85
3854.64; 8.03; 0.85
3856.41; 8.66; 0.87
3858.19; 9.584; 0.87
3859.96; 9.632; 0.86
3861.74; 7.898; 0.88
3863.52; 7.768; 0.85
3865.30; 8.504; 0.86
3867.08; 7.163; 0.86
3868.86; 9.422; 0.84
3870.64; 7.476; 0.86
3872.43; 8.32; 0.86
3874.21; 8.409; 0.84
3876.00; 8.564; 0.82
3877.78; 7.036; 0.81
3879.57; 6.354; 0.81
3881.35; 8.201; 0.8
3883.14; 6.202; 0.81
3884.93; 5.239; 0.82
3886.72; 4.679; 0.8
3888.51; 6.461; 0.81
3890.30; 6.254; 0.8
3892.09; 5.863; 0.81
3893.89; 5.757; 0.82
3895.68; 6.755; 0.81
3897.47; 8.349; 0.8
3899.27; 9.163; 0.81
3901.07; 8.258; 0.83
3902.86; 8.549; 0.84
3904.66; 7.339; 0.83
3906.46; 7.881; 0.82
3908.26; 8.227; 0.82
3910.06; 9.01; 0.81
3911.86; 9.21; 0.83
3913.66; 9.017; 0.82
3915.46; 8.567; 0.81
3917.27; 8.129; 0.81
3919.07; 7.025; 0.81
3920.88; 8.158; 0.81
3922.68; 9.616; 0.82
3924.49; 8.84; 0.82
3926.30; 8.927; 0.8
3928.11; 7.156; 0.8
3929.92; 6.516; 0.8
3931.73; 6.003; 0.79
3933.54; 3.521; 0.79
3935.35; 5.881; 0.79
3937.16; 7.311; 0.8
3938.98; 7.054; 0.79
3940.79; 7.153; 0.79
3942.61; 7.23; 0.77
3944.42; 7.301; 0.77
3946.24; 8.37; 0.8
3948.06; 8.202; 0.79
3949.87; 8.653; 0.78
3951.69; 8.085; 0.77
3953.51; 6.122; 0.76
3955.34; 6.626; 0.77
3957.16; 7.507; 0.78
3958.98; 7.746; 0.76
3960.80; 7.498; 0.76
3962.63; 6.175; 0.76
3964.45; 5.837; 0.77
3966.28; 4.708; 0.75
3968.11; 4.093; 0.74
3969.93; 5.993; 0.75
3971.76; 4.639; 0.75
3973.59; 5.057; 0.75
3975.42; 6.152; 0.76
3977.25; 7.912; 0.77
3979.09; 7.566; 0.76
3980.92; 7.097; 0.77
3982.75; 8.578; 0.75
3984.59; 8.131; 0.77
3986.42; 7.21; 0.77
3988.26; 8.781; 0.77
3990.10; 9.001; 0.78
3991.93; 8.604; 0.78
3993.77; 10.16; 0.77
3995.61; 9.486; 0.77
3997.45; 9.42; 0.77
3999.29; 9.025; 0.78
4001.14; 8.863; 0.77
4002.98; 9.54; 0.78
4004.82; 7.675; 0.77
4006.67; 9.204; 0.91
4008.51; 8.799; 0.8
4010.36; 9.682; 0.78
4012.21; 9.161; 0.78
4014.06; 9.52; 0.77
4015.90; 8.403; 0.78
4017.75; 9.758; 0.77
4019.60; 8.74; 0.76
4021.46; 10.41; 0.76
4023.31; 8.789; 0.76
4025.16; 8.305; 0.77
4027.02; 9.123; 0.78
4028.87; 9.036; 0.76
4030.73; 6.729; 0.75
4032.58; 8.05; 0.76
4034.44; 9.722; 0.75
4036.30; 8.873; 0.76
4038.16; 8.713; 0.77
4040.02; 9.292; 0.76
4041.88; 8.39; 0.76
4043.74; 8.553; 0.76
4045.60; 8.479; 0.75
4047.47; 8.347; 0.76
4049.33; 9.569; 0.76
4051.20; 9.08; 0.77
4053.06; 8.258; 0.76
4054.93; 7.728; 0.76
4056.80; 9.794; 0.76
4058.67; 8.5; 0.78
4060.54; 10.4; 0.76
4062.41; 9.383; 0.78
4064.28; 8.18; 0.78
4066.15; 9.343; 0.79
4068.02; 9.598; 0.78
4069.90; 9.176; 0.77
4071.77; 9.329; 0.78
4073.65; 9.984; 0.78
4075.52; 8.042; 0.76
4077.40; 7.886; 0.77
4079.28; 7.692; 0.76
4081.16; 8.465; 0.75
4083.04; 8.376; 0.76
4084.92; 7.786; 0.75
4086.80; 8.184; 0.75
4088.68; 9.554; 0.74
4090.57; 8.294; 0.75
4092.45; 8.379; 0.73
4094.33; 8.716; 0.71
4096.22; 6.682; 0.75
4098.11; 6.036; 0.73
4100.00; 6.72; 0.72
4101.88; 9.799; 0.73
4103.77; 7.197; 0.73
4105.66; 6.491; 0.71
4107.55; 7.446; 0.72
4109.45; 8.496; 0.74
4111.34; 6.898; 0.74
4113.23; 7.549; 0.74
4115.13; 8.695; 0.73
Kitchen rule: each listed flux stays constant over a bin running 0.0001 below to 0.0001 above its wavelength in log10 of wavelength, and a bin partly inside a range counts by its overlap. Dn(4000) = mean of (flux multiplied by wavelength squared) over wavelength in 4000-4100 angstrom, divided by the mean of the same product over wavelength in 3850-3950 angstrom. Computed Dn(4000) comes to 1.22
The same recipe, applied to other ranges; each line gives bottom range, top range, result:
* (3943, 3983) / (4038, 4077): 1.38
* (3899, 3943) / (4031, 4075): 1.24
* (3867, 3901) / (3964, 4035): 1.21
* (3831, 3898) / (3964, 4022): 1.19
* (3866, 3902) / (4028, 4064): 1.32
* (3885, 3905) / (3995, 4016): 1.38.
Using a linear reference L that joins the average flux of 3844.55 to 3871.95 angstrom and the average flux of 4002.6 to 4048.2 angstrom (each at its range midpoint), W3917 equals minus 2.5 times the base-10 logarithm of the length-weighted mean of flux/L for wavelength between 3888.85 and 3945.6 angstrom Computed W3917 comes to 0.13 mag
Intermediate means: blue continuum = 8.26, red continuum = 8.84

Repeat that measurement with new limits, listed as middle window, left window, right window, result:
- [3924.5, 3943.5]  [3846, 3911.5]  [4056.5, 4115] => 0.163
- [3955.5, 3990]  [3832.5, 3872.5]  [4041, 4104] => 0.200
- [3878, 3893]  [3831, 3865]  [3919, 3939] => 0.178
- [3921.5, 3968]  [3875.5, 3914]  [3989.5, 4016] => 0.154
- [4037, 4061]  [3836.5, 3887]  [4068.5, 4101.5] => -0.087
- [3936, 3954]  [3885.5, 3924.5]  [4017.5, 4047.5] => 0.070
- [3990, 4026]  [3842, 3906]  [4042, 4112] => -0.124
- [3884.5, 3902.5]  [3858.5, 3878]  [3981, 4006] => 0.231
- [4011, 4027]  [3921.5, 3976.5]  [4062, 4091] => -0.166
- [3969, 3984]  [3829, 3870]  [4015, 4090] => 0.238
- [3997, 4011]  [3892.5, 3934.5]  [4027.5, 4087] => -0.077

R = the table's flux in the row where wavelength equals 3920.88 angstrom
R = 8.158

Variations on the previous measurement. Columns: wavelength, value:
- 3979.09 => 7.566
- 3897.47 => 8.349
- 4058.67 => 8.5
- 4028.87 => 9.036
